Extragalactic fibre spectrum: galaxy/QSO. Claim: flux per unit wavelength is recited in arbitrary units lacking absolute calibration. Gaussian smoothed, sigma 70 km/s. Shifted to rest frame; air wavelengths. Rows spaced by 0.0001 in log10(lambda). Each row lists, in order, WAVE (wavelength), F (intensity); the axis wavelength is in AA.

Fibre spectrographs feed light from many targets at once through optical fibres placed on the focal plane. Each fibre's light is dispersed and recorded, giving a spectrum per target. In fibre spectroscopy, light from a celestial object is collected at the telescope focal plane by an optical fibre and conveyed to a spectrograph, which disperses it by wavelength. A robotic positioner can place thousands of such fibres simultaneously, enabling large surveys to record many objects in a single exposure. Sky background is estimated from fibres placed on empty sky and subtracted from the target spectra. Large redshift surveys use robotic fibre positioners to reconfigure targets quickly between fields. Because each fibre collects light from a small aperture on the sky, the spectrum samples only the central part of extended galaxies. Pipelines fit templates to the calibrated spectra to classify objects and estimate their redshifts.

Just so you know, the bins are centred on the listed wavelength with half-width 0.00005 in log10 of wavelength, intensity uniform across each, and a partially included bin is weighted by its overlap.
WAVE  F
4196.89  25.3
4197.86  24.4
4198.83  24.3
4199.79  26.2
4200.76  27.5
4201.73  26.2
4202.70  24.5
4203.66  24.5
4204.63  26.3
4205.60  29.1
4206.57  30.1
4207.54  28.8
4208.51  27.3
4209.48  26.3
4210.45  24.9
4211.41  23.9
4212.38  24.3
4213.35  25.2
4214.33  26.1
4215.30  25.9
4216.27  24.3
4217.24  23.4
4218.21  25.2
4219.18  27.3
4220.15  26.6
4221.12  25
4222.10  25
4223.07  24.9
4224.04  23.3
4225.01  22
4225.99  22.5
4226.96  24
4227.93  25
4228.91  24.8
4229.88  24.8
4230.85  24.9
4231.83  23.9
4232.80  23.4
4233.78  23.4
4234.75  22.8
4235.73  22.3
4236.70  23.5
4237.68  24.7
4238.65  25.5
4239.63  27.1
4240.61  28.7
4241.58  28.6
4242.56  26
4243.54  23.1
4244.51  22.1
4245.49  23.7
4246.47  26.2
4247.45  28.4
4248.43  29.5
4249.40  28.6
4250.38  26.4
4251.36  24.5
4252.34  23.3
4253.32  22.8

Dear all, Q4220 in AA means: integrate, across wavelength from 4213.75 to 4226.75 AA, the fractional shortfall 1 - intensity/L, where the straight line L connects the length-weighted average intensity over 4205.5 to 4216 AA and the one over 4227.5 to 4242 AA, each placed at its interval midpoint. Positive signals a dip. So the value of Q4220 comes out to 0.5 AA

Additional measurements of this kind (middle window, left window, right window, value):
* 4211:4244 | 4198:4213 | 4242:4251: 1.7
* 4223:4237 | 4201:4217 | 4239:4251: 1.4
